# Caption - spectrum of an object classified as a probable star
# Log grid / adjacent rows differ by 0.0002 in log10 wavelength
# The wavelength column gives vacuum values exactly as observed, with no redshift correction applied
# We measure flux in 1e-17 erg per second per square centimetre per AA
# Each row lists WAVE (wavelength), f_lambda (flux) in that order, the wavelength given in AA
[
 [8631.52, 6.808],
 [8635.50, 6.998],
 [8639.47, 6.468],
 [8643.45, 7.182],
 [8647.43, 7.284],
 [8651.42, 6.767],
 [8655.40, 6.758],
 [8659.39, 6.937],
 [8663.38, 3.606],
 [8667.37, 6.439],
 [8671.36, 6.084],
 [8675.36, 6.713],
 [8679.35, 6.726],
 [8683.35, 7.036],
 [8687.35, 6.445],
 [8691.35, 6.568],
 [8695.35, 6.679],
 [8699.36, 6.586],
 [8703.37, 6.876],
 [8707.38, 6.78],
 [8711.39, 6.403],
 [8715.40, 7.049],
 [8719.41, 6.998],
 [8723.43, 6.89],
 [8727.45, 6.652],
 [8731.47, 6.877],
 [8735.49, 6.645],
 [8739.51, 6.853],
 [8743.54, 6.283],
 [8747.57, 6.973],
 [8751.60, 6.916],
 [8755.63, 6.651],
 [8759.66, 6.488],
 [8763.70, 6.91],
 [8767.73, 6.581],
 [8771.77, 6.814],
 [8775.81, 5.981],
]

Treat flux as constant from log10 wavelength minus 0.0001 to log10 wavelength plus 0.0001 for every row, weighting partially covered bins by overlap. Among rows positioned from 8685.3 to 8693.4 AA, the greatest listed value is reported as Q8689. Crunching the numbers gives 6.568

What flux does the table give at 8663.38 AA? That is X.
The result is 3.606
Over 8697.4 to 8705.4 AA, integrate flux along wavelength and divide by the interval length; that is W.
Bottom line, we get 6.73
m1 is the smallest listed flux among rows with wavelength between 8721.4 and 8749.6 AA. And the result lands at 6.283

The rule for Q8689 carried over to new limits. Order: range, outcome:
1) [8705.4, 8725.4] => 7.049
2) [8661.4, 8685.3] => 7.036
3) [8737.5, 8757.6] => 6.973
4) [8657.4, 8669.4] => 6.937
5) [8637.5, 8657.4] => 7.284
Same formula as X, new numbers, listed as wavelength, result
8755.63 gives 6.651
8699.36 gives 6.586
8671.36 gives 6.084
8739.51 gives 6.853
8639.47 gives 6.468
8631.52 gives 6.808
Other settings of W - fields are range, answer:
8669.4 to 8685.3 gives 6.64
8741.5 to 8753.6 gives 6.72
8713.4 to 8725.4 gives 6.98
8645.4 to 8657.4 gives 6.94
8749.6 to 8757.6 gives 6.78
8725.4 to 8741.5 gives 6.76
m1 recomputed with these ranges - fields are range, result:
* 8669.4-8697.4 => 6.084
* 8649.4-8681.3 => 3.606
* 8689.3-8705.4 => 6.568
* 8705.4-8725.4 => 6.403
